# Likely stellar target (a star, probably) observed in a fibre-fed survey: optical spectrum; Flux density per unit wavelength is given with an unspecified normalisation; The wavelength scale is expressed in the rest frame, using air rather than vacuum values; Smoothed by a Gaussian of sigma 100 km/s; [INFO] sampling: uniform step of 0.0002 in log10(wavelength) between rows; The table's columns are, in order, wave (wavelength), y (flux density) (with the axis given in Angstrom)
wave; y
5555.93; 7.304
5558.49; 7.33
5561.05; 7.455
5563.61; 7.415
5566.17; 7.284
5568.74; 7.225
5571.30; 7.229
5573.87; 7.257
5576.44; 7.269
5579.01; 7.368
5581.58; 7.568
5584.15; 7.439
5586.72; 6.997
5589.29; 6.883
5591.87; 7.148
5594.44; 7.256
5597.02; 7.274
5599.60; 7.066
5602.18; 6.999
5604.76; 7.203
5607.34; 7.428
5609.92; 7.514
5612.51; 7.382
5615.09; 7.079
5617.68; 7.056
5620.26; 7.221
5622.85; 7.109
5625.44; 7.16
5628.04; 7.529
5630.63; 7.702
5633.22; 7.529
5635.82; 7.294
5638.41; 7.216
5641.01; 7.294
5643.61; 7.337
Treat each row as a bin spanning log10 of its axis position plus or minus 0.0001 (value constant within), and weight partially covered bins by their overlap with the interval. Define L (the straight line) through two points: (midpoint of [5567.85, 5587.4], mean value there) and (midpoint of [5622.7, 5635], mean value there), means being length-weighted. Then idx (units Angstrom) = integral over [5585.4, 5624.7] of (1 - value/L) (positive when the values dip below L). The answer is 1.0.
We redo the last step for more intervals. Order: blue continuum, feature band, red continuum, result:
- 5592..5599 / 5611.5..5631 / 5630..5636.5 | 0.4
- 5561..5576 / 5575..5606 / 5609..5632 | 0.4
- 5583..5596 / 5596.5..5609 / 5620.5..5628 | -0.1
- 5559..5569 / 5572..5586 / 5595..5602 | -0.2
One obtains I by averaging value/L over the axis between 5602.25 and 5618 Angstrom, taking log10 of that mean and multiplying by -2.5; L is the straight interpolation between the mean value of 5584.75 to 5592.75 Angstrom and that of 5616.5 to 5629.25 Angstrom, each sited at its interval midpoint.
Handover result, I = -0.02 mag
